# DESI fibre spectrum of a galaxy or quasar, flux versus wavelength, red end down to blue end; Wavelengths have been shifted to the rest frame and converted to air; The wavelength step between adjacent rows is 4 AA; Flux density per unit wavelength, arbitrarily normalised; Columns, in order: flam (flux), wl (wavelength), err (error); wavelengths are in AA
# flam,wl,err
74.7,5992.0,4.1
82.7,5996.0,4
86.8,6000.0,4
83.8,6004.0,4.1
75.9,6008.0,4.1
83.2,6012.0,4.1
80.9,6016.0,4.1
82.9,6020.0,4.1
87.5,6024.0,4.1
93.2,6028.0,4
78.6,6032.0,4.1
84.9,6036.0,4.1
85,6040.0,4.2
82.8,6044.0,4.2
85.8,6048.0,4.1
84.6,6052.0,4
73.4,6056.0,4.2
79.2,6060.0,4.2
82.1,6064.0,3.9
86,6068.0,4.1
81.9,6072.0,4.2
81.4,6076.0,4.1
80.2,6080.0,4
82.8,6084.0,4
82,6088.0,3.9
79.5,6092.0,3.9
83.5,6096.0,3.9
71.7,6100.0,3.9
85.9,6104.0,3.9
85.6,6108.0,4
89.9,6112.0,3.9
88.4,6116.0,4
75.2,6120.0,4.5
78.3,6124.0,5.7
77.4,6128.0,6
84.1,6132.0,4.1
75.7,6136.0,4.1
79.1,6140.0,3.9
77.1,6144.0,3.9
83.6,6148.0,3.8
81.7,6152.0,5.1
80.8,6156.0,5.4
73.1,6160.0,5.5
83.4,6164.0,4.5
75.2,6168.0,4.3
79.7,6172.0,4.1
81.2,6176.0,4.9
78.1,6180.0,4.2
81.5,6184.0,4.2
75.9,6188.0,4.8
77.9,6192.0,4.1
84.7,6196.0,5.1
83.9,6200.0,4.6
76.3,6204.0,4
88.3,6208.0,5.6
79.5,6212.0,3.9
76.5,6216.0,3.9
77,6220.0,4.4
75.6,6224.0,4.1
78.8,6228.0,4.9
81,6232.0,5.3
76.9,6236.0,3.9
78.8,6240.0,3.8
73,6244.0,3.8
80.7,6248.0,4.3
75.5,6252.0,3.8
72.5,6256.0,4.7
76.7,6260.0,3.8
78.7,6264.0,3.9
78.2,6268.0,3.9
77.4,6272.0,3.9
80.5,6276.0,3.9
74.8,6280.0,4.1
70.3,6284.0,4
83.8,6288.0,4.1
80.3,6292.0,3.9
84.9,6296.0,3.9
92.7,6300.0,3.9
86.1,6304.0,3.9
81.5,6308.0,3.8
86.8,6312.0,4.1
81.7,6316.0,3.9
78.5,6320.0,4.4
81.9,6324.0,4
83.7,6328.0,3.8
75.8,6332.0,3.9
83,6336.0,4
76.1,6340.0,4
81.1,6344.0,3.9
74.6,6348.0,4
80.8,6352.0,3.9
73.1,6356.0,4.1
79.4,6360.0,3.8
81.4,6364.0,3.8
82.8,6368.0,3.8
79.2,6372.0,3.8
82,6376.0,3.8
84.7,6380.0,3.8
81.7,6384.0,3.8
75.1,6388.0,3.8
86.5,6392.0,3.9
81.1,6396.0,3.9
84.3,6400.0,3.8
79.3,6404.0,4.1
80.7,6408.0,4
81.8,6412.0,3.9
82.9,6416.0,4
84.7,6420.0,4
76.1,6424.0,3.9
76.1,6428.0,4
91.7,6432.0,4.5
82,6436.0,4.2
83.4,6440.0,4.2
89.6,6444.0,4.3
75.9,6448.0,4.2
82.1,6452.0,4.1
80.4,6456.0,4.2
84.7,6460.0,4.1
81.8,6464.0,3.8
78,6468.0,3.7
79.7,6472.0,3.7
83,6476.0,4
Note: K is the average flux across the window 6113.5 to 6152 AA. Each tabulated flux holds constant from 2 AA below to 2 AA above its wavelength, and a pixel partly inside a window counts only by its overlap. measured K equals 80.1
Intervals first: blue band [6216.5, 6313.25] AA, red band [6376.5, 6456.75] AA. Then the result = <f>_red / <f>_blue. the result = 1.04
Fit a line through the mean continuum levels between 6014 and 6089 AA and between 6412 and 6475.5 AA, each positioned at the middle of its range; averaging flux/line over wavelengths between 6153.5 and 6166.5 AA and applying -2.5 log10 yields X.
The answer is 0.05 mag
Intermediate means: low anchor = 82.9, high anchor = 82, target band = 79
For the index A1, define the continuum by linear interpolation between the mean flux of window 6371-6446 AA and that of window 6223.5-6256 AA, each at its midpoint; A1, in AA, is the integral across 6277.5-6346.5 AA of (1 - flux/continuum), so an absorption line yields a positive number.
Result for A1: -1.61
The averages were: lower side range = 77.3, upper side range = 82.3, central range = 81.3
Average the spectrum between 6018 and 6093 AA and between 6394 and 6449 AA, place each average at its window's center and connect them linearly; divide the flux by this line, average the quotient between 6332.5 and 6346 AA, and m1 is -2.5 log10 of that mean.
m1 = 0.037 mag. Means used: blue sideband 82.9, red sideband 82.2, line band 79.6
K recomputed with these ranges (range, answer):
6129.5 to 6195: 79.3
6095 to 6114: 83.3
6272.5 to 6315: 82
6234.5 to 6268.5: 76.7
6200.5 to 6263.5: 78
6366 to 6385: 82.1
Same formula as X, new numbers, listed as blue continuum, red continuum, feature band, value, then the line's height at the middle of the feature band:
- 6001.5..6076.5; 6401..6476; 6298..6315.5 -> -0.05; 82.1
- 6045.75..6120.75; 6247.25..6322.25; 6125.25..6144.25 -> 0.04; 81.6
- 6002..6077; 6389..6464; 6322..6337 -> 0.02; 82.4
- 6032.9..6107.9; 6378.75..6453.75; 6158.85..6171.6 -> 0.06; 81.9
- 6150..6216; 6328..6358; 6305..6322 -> -0.05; 78.5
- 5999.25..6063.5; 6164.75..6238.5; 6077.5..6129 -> 0.00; 81.4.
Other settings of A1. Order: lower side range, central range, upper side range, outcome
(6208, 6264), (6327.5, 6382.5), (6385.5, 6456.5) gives 0.4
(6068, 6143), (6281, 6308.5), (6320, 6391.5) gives -0.8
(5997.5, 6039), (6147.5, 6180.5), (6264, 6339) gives 1.1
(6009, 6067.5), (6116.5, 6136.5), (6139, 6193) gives 0.3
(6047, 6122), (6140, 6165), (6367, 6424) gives 0.7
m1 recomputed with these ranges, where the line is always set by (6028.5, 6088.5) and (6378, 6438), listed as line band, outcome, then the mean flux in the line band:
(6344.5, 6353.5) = 0.05 mag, 78.1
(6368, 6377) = 0.01 mag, 80.9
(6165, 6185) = 0.04 mag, 79.2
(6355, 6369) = 0.04 mag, 79.4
